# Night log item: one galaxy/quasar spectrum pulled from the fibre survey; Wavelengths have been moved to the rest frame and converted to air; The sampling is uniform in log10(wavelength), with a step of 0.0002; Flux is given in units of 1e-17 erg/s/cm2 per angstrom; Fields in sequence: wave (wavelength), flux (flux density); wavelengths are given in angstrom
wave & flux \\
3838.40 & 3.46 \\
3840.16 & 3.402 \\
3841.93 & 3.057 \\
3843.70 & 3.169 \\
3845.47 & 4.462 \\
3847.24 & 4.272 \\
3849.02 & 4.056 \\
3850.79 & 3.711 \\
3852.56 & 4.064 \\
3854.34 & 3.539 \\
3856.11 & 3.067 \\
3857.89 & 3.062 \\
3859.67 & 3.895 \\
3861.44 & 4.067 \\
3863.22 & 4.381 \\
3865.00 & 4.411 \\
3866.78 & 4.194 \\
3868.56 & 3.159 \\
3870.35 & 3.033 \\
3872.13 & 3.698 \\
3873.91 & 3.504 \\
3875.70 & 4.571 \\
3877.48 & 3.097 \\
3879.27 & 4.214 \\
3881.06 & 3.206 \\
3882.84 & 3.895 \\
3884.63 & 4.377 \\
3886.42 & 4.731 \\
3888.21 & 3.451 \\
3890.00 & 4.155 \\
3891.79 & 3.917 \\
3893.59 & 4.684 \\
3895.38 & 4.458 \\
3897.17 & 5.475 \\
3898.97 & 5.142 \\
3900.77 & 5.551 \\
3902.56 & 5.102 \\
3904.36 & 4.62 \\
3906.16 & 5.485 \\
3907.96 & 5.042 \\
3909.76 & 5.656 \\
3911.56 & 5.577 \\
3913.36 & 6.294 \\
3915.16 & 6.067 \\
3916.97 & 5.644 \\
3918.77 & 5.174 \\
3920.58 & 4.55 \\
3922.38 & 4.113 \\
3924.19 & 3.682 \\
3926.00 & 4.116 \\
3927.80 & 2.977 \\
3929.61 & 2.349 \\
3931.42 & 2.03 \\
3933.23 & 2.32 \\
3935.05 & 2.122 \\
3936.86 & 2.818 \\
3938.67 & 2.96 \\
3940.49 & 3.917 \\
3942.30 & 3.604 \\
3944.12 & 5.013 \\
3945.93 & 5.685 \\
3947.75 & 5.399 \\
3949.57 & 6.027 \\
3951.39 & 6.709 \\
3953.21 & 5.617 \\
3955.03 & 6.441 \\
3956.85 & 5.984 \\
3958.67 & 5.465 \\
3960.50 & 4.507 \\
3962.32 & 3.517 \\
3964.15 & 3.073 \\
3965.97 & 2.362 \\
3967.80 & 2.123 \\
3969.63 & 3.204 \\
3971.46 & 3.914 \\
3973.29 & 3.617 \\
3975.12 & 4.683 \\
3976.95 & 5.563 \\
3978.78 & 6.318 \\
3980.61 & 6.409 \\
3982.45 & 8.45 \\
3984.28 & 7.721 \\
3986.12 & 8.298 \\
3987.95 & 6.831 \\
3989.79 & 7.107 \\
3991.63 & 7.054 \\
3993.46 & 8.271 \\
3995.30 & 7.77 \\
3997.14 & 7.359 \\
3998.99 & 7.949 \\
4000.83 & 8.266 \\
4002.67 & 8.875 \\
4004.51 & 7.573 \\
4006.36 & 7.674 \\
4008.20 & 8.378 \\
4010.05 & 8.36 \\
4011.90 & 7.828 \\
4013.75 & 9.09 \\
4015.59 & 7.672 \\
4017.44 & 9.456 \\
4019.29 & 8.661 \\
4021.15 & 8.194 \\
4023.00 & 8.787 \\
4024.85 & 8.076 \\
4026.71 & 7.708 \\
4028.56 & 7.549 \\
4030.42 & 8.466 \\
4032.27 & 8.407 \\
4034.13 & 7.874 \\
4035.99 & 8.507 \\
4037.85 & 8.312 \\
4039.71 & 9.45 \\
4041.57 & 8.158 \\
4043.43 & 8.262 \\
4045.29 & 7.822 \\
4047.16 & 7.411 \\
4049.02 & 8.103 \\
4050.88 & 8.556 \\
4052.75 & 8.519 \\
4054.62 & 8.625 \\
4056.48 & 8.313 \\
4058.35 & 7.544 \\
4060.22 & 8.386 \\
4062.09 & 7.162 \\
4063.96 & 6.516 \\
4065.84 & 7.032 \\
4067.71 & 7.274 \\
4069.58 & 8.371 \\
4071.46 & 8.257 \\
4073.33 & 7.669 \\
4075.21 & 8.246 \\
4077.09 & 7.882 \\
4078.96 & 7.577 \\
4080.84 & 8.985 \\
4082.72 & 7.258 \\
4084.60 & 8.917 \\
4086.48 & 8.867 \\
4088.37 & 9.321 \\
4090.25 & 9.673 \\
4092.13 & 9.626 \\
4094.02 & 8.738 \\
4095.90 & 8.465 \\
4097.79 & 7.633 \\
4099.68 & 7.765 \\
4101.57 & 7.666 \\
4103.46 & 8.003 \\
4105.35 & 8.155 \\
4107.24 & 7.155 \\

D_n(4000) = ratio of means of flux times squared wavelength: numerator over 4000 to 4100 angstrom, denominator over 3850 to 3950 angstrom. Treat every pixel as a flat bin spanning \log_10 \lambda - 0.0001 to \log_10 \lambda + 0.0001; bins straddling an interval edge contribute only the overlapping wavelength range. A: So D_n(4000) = 2.12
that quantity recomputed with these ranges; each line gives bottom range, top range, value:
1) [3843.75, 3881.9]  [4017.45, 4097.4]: 2.41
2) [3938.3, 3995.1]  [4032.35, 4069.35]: 1.54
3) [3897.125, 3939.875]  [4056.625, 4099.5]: 2.04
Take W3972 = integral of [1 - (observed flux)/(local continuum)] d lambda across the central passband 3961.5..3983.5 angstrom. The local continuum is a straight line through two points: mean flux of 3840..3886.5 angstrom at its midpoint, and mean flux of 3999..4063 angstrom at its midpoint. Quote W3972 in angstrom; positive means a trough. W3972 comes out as 7.4 angstrom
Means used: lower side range 3.78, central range 4.46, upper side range 8.23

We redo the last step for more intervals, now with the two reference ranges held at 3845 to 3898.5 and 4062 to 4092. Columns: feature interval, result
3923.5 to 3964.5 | 9.47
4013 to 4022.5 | -2.31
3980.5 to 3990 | -2.00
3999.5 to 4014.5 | -3.41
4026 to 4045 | -2.53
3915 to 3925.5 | 0.39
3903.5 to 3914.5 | -1.71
